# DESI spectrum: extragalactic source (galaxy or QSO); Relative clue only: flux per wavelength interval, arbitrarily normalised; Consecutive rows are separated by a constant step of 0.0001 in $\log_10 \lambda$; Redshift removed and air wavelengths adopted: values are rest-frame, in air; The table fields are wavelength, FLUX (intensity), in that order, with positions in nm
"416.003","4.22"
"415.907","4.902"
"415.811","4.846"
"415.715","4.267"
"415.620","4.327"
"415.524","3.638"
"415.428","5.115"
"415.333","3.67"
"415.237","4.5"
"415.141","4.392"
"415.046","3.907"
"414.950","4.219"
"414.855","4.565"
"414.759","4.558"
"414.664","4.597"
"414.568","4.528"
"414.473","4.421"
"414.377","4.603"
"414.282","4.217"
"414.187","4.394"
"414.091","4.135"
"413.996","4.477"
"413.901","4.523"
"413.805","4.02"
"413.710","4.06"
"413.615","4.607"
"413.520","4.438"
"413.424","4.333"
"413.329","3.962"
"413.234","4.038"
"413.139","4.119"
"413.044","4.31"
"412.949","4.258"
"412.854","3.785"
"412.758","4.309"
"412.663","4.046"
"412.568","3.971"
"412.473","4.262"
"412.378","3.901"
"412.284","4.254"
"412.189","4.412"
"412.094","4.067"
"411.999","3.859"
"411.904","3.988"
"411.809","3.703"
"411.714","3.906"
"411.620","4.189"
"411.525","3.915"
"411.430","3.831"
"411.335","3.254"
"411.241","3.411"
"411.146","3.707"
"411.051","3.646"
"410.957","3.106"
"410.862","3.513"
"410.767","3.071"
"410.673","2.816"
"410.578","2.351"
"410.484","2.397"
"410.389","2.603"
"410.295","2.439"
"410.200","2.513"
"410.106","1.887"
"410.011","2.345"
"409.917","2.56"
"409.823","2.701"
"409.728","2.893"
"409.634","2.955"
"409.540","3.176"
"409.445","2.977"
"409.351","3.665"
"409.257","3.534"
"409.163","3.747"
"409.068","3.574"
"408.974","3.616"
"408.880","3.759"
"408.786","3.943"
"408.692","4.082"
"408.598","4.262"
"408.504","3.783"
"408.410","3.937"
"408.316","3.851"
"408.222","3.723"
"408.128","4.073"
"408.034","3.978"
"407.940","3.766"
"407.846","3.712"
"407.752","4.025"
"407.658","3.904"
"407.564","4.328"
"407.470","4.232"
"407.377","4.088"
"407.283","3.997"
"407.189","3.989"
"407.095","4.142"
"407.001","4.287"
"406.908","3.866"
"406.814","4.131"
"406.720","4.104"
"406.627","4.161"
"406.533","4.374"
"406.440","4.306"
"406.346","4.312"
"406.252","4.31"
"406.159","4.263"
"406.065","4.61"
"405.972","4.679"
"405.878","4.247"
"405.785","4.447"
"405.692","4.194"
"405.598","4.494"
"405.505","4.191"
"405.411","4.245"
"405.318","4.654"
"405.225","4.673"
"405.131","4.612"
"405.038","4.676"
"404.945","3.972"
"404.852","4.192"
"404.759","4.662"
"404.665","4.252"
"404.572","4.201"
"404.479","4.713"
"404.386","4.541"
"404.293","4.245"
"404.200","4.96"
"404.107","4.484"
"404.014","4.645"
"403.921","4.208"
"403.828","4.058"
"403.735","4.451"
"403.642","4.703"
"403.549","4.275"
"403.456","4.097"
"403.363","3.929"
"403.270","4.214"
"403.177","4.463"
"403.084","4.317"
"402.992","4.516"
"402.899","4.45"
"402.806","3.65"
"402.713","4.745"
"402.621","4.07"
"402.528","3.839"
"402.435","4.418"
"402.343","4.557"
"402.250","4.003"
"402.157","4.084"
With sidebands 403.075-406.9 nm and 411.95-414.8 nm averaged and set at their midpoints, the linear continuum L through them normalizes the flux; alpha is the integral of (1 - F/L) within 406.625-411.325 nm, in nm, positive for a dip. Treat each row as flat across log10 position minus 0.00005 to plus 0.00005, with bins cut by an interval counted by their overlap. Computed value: 0.89 nm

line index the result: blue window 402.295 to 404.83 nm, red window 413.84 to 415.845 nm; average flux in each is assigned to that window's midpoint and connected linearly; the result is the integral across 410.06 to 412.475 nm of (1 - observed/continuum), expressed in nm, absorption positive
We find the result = 0.53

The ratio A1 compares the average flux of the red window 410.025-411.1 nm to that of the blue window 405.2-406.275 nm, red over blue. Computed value 0.62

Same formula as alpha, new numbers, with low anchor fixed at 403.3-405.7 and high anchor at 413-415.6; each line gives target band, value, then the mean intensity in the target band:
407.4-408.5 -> 0.104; 3.95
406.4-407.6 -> 0.061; 4.15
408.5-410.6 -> 0.598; 3.12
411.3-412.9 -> 0.127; 3.98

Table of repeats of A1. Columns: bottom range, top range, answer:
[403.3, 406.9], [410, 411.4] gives 0.66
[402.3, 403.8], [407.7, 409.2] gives 0.90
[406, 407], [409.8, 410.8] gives 0.59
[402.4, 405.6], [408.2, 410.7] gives 0.73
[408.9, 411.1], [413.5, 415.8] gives 1.46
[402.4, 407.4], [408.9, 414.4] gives 0.84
